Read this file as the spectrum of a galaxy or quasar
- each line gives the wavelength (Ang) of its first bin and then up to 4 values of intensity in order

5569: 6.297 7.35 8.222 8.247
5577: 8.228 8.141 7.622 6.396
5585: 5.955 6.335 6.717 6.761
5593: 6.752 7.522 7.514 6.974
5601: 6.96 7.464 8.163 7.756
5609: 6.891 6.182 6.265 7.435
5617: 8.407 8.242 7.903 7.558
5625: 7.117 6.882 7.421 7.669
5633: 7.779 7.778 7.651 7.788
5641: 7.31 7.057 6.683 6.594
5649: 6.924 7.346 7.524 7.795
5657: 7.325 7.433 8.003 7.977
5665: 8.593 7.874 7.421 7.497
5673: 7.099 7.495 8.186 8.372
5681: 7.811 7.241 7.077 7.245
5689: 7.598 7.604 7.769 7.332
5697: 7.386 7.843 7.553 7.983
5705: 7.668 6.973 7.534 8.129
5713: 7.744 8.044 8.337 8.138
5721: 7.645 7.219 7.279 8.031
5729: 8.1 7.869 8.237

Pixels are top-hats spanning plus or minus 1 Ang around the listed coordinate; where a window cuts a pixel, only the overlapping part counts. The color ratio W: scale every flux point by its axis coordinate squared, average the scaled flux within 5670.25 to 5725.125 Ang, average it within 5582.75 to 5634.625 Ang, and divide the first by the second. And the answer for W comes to 1.09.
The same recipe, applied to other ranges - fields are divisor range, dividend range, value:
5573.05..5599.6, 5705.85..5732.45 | 1.13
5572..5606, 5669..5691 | 1.07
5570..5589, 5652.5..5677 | 1.08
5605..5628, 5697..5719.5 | 1.09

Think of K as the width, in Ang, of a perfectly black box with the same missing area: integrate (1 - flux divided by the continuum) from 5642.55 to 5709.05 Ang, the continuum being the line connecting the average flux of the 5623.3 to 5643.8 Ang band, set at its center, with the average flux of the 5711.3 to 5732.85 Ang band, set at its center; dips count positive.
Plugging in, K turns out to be 1.1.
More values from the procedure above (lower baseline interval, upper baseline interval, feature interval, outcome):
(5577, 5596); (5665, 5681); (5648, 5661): 0.3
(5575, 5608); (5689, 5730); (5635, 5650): 0.5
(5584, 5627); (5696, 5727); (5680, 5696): 0.3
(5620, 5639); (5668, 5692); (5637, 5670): 0.3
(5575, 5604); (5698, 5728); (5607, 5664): -0.3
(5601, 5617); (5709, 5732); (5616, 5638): -1.0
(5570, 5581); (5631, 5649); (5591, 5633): 1.5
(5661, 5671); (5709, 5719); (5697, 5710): 0.7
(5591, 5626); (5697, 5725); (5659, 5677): -0.4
